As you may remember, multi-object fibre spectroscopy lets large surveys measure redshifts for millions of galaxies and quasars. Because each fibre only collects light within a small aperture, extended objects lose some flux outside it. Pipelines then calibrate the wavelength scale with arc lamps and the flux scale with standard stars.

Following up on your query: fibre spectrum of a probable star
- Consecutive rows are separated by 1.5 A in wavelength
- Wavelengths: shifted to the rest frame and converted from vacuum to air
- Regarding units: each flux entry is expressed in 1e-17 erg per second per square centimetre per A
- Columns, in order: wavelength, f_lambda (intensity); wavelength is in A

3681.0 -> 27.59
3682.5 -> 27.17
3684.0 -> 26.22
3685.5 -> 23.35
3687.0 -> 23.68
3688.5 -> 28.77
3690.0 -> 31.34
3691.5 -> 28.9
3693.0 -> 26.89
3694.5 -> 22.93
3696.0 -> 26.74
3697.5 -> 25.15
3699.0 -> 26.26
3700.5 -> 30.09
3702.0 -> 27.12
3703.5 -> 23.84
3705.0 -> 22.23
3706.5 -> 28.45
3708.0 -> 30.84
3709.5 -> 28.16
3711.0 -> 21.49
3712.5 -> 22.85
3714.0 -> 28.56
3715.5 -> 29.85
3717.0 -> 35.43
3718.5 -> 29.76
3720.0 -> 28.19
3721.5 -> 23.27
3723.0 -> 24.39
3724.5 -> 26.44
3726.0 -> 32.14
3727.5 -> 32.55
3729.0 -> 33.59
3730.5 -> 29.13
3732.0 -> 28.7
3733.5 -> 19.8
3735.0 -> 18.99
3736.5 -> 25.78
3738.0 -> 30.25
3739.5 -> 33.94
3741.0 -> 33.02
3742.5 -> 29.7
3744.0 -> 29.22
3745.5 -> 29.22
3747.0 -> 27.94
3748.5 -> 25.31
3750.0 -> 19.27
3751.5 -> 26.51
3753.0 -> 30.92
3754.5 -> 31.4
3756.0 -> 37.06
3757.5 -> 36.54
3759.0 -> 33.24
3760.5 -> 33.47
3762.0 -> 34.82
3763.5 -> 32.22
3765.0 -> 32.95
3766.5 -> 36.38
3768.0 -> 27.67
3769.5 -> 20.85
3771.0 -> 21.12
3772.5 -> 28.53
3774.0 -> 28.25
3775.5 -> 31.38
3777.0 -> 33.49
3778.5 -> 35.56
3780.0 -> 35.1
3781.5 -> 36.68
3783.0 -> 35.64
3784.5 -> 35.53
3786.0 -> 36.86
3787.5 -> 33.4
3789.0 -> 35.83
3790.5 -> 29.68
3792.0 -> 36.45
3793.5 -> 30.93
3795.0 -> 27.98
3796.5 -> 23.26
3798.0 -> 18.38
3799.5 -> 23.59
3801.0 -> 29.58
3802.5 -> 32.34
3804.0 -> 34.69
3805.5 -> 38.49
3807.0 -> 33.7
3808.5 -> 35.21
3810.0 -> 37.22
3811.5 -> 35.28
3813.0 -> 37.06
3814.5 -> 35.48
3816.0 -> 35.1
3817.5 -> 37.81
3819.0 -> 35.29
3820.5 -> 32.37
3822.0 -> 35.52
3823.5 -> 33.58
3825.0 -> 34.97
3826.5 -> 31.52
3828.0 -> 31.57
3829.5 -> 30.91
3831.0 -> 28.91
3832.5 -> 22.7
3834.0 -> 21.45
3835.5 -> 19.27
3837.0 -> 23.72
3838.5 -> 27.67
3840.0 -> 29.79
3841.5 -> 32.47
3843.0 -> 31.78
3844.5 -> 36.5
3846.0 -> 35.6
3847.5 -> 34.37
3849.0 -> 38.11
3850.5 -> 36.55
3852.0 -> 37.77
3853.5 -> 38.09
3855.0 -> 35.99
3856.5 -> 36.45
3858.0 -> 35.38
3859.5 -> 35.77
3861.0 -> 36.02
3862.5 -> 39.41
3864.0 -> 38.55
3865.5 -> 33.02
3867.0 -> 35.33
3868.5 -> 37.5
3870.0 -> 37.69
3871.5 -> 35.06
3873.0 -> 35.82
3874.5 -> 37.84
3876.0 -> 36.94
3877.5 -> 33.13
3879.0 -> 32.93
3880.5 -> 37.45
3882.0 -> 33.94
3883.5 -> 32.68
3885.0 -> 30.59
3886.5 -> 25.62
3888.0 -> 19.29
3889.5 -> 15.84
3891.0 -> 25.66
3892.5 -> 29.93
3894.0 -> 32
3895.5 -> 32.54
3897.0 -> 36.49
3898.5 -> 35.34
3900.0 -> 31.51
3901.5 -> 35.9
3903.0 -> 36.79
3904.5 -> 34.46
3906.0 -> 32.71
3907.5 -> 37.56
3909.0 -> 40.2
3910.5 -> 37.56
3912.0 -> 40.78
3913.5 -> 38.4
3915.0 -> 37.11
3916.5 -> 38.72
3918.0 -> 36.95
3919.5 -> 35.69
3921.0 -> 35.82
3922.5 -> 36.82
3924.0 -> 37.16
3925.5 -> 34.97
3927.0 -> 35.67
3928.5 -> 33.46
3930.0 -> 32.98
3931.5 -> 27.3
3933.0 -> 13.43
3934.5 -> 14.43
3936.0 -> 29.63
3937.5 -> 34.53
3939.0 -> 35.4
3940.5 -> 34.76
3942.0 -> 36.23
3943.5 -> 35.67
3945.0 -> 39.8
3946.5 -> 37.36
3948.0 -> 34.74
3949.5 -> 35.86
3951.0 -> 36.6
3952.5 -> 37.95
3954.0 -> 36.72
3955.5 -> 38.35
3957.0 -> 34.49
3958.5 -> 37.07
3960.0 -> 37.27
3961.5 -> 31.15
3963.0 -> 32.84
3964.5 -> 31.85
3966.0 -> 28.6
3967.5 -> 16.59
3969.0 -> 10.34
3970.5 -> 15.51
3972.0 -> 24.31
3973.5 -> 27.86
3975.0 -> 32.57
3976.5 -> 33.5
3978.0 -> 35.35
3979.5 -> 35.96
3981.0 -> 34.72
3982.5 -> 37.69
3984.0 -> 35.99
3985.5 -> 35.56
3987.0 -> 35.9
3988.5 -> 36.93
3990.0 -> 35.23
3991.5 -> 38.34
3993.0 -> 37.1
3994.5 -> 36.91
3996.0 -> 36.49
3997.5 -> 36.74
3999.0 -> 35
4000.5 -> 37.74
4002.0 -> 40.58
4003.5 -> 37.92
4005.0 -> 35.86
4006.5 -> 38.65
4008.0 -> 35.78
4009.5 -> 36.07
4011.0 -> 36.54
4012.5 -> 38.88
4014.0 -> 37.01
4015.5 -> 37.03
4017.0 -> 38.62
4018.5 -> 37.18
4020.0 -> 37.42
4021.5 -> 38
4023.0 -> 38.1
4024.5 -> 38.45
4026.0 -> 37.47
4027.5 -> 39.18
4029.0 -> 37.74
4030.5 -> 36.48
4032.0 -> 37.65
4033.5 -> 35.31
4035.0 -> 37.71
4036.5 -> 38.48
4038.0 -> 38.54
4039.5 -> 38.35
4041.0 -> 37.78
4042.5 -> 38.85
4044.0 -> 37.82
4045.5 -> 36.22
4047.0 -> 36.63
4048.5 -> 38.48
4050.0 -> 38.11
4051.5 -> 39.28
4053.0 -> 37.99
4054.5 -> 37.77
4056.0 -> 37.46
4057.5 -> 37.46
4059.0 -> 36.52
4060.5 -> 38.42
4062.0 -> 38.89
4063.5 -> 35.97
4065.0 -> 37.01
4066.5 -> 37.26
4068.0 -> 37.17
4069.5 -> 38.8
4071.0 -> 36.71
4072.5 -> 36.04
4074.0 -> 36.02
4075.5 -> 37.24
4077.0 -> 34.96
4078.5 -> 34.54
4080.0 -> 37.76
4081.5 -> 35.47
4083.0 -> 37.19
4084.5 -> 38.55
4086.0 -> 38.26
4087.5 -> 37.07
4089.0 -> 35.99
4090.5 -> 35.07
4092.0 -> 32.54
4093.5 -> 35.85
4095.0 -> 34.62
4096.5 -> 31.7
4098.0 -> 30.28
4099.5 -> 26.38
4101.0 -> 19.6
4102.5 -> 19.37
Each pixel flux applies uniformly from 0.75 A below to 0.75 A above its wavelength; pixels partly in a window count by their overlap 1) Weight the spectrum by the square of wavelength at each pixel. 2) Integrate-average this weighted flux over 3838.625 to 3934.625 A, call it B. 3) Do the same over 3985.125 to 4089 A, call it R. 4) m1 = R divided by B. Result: 1.19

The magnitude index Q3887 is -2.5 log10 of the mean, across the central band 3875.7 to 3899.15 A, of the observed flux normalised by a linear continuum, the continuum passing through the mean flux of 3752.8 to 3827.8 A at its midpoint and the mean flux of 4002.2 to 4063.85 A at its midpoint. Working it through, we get 0.14 mag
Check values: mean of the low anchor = 32.6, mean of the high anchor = 37.6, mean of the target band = 30.5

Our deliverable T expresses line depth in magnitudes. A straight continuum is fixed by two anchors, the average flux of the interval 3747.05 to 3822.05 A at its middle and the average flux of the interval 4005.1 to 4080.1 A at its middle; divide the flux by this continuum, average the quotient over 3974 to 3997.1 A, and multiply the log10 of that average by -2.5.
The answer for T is 0.01 mag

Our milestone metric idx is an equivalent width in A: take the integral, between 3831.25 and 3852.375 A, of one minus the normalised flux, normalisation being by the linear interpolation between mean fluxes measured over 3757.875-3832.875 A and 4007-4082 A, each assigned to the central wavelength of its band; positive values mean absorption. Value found 1.80 A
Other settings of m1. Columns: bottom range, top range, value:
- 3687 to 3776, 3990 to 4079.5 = 1.54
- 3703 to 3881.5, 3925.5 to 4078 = 1.24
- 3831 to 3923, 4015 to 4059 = 1.22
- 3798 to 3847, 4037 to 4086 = 1.33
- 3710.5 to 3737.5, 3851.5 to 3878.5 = 1.43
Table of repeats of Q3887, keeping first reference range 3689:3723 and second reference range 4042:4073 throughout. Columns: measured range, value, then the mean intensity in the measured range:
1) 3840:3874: -0.139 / 35.9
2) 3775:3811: -0.099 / 32.6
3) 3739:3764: -0.083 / 30.8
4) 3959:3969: 0.218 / 28.4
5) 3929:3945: 0.137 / 30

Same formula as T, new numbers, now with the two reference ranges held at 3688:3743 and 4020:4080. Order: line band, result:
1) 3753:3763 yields -0.178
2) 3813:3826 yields -0.143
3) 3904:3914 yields -0.125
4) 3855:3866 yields -0.143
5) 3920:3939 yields 0.106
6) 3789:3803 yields 0.062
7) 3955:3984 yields 0.157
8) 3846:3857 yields -0.160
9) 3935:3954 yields -0.034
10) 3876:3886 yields -0.033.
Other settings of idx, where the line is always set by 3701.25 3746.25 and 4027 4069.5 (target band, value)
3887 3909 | 1.18 A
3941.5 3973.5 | 2.88 A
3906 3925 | -2.16 A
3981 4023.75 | -0.92 A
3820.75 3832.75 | -0.24 A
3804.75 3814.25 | -1.76 A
